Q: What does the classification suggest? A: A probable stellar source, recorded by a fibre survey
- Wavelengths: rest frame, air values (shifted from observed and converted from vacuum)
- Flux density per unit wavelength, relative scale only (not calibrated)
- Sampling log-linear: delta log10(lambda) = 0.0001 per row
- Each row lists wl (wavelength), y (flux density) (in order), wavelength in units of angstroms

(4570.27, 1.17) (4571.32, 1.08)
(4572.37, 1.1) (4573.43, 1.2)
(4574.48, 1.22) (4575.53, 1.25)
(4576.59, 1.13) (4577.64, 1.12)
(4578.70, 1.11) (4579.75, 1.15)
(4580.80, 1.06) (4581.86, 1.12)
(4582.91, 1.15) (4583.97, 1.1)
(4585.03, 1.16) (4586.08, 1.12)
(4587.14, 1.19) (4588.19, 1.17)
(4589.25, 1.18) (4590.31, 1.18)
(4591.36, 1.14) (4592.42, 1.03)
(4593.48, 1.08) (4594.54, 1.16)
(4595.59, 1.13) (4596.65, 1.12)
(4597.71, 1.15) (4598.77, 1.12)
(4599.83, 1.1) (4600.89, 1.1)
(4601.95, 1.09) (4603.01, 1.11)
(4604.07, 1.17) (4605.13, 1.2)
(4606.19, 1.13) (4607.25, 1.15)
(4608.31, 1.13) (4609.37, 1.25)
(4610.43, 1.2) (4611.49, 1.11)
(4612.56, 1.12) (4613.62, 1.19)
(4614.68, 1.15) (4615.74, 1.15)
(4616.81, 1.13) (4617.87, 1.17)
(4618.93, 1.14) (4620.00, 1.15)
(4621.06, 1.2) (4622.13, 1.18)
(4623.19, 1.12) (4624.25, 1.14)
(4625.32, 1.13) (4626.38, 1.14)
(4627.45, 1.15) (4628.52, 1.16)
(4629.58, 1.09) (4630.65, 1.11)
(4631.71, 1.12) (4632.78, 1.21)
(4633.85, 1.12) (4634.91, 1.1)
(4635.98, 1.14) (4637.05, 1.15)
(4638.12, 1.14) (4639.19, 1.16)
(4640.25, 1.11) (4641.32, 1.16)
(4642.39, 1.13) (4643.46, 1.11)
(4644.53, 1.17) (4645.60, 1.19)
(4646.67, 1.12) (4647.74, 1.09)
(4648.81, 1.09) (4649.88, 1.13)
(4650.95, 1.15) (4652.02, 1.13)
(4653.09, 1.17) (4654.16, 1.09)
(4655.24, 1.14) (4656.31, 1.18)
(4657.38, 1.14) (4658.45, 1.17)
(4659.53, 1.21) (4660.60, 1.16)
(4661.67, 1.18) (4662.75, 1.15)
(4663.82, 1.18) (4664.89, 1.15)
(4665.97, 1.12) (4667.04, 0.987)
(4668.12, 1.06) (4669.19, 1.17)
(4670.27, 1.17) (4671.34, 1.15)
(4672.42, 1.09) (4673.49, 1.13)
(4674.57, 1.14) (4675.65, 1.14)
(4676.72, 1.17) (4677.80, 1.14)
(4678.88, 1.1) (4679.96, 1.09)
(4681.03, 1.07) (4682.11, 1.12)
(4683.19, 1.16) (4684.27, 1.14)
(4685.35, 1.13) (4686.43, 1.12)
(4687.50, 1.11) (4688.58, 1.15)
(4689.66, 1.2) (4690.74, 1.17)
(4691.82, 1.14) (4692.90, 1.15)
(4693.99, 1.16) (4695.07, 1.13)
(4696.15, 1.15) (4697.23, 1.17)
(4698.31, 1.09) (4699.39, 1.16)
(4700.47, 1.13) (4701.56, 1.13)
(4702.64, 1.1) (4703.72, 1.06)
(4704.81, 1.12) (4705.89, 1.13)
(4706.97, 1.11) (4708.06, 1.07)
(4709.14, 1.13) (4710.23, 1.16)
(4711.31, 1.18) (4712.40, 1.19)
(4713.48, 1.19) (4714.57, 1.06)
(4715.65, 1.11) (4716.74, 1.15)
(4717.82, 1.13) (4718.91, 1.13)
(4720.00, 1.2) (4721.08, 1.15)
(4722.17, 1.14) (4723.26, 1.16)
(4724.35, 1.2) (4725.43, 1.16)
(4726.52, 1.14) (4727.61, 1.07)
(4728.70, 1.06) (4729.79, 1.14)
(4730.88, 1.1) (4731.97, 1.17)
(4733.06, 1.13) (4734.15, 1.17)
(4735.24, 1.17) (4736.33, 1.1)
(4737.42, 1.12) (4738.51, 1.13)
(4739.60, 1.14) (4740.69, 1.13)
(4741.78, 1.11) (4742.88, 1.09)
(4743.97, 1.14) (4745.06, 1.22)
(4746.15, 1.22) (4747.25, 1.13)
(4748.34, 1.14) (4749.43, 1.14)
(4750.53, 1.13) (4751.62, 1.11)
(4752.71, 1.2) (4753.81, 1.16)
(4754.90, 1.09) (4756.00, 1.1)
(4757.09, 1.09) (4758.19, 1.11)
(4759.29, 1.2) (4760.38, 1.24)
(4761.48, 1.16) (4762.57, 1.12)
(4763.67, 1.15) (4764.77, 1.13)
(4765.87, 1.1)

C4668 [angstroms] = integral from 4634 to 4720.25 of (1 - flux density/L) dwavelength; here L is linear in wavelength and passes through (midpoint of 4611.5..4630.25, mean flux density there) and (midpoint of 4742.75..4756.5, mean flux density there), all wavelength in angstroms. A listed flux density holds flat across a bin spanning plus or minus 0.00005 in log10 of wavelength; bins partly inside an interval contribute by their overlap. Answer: 0.80 angstroms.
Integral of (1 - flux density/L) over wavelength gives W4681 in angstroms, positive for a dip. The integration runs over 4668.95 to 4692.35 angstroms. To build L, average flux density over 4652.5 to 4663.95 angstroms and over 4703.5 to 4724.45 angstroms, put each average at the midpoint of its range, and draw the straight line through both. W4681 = 0.3 angstroms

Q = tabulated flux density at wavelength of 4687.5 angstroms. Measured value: 1.11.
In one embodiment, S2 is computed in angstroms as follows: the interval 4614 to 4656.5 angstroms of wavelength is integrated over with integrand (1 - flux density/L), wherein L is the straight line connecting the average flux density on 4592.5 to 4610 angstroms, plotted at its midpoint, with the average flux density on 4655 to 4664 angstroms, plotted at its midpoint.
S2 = 0.53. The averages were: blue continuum 1.13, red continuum 1.17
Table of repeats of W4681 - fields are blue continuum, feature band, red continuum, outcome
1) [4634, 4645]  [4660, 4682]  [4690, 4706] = 0.14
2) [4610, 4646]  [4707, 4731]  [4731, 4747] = 0.14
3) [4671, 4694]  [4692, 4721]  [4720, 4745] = 0.01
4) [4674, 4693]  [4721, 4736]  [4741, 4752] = 0.02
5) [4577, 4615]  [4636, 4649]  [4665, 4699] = -0.03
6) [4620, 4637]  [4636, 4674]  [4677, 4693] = -0.02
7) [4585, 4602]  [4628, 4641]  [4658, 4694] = -0.01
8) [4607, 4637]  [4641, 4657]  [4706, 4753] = 0.14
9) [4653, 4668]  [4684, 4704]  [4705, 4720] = 0.01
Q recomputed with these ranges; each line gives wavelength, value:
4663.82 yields 1.18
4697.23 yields 1.17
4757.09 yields 1.09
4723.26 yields 1.16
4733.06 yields 1.13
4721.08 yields 1.15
